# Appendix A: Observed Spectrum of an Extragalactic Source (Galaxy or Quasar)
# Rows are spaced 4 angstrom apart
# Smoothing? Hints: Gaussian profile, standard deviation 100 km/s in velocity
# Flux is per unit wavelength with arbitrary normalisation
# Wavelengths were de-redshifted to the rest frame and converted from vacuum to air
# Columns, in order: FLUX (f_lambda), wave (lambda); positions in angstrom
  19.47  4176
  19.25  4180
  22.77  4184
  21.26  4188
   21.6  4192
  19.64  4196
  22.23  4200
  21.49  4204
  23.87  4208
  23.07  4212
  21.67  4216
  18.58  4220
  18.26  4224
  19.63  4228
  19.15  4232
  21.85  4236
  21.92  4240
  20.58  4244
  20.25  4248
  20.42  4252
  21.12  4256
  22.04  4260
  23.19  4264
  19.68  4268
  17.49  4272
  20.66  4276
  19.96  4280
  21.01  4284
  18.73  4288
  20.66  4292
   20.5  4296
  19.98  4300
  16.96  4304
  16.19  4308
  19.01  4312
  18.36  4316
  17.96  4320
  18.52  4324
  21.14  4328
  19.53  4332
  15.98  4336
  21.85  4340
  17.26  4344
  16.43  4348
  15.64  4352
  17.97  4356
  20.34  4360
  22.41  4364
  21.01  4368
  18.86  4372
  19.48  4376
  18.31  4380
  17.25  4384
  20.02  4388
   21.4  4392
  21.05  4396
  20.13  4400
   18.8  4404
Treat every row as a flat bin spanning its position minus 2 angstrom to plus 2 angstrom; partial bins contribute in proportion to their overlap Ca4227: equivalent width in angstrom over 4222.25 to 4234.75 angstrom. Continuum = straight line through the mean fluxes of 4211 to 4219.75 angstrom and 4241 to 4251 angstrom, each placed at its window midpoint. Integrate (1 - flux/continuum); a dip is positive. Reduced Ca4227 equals 1.1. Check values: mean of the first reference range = 21.5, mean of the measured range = 19.2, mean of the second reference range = 20.6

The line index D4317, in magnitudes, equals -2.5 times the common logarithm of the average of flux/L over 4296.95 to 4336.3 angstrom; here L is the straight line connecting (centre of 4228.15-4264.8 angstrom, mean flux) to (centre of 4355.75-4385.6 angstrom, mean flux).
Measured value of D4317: 0.09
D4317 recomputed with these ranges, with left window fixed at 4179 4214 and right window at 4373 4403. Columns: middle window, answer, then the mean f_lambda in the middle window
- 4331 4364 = 0.097 mag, 18.3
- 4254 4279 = 0.016 mag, 20.7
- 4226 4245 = 0.036 mag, 20.6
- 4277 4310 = 0.075 mag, 19.3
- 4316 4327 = 0.102 mag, 18.5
